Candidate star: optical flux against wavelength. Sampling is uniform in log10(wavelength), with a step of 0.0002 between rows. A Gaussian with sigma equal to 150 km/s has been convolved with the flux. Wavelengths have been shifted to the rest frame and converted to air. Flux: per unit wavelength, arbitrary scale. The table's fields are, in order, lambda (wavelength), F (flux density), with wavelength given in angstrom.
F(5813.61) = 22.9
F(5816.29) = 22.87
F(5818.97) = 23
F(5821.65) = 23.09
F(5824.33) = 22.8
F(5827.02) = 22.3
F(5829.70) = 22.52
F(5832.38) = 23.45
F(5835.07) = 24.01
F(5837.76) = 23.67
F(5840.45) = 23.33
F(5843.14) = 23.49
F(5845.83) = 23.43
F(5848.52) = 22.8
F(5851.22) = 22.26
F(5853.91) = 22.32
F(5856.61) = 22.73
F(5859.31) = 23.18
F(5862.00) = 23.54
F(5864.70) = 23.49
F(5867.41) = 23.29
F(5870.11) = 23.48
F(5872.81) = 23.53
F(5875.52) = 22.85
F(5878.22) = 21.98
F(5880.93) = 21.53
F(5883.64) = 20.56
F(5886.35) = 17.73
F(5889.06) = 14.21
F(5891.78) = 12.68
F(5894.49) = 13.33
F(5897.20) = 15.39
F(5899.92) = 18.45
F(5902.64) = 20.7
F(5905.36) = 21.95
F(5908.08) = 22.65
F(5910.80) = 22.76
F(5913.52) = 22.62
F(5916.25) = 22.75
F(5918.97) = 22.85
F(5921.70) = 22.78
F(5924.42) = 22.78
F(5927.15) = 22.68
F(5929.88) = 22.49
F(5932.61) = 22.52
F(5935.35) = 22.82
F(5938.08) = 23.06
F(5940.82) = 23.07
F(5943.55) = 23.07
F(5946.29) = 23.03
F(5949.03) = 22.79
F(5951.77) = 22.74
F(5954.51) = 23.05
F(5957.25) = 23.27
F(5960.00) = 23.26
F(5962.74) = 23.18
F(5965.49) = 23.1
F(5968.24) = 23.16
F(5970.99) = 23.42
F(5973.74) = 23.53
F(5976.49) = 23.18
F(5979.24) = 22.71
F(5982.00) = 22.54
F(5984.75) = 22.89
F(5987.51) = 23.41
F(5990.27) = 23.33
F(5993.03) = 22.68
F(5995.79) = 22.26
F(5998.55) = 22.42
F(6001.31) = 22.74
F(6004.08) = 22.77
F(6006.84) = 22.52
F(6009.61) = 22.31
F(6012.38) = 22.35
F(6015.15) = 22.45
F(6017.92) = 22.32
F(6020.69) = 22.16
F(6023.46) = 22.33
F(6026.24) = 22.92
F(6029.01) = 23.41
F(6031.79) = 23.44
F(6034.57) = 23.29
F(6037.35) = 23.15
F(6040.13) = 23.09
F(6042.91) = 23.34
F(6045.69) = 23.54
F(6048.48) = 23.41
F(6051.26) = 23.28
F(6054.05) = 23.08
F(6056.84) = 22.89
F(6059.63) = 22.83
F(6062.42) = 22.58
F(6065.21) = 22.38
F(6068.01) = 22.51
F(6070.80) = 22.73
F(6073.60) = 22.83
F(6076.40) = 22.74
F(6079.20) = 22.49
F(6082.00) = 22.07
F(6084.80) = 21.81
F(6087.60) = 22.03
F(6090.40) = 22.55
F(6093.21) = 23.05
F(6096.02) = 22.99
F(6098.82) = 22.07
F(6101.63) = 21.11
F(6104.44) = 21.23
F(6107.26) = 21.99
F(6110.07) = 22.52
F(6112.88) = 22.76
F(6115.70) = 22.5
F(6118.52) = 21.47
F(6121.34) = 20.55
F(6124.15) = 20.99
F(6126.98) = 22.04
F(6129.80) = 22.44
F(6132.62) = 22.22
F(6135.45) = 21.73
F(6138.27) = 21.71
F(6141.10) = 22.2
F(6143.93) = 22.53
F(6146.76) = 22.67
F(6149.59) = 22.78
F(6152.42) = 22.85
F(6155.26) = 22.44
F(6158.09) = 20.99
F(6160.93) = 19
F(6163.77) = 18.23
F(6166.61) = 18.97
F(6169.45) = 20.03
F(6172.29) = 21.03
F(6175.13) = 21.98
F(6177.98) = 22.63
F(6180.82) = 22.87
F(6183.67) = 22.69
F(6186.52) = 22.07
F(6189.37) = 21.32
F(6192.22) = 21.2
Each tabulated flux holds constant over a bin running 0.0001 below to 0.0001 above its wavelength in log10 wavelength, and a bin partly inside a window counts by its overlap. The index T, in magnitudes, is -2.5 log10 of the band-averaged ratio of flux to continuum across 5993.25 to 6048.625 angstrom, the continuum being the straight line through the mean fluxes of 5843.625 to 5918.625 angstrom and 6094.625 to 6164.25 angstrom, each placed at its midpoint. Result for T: -0.07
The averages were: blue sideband 21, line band 22.8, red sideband 21.8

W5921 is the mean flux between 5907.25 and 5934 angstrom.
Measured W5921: 22.7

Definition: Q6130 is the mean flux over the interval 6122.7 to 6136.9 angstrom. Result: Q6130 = 21.9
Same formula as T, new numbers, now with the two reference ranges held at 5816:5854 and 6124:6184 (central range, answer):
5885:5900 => 0.45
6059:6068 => -0.03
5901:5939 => 0.01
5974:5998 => -0.03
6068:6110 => -0.02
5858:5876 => -0.02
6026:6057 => -0.06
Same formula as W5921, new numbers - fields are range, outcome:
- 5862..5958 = 21.4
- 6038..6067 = 23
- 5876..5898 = 17.4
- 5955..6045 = 22.9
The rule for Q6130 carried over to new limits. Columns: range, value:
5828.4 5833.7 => 23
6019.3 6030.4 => 22.7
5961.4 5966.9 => 23.1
